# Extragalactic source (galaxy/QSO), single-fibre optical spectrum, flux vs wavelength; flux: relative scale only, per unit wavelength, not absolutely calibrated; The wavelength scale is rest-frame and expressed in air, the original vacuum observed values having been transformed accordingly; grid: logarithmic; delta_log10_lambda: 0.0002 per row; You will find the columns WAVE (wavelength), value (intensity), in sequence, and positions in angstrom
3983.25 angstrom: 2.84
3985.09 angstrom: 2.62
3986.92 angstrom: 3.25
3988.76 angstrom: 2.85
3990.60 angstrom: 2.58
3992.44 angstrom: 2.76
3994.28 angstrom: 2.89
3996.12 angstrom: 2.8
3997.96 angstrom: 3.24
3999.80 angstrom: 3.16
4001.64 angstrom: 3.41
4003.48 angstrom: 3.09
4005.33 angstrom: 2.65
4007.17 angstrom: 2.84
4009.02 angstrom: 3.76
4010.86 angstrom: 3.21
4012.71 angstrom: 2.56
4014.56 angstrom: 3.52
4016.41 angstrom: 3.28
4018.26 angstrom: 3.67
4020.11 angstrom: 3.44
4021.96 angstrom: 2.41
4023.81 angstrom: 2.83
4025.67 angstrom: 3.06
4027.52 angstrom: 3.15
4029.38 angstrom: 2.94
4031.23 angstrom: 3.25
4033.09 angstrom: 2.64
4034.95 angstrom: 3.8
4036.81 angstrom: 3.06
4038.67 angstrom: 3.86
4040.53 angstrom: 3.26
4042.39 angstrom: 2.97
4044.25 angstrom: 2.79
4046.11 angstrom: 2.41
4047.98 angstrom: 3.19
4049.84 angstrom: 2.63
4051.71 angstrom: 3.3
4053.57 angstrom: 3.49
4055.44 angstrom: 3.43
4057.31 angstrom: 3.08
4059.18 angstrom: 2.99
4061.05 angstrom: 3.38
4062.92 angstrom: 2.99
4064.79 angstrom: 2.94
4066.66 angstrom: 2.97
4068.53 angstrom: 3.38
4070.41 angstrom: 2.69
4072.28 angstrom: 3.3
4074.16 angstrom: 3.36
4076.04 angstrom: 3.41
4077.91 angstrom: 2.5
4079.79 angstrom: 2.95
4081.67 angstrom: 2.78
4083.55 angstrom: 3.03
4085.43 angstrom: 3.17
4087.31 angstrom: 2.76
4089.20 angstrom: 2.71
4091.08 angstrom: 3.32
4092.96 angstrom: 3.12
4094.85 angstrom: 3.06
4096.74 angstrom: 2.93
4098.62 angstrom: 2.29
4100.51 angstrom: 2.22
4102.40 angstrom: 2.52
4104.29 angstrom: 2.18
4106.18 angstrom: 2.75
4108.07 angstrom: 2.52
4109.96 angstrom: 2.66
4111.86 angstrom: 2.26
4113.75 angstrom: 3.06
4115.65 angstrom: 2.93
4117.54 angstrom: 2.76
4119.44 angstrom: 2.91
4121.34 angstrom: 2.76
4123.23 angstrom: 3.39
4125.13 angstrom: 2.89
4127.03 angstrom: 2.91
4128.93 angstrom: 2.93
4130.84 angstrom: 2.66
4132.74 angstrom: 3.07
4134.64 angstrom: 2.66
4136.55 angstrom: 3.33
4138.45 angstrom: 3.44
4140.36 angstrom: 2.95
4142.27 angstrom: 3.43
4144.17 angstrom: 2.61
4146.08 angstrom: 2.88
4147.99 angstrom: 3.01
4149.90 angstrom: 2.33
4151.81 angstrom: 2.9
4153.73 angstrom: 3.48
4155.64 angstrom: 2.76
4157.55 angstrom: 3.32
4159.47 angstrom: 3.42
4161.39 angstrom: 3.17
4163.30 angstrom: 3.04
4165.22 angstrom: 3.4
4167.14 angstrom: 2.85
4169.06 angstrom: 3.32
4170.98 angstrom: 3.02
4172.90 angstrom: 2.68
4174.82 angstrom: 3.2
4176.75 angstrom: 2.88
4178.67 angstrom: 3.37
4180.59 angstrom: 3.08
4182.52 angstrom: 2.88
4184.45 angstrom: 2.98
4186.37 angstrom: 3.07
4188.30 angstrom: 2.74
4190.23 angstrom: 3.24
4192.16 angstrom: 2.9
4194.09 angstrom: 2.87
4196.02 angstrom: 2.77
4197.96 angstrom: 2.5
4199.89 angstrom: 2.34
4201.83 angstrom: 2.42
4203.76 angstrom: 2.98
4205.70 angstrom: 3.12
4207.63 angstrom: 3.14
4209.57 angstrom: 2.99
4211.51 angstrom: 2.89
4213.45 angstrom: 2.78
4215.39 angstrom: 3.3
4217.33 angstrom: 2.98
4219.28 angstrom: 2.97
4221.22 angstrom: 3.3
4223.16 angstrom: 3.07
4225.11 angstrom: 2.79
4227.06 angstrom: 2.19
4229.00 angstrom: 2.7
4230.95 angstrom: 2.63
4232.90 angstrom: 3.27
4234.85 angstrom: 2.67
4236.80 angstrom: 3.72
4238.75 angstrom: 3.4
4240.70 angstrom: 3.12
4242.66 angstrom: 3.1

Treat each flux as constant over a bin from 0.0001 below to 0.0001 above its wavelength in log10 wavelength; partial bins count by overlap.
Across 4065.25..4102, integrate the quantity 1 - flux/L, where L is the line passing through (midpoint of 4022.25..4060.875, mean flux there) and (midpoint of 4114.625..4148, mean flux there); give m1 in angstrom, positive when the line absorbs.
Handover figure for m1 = 1.2 angstrom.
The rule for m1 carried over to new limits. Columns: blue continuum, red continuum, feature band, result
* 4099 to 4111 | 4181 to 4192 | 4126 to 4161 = -3.88 angstrom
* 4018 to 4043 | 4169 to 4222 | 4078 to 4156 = 4.81 angstrom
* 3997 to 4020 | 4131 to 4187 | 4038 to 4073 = 0.63 angstrom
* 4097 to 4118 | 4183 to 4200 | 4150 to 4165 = -2.11 angstrom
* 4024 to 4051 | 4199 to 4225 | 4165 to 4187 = -0.61 angstrom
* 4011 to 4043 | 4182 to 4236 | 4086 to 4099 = 0.60 angstrom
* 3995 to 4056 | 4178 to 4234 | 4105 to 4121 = 1.54 angstrom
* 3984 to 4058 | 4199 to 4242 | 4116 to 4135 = 0.67 angstrom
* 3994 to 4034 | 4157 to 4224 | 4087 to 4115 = 3.23 angstrom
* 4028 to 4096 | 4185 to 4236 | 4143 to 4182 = -1.28 angstrom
